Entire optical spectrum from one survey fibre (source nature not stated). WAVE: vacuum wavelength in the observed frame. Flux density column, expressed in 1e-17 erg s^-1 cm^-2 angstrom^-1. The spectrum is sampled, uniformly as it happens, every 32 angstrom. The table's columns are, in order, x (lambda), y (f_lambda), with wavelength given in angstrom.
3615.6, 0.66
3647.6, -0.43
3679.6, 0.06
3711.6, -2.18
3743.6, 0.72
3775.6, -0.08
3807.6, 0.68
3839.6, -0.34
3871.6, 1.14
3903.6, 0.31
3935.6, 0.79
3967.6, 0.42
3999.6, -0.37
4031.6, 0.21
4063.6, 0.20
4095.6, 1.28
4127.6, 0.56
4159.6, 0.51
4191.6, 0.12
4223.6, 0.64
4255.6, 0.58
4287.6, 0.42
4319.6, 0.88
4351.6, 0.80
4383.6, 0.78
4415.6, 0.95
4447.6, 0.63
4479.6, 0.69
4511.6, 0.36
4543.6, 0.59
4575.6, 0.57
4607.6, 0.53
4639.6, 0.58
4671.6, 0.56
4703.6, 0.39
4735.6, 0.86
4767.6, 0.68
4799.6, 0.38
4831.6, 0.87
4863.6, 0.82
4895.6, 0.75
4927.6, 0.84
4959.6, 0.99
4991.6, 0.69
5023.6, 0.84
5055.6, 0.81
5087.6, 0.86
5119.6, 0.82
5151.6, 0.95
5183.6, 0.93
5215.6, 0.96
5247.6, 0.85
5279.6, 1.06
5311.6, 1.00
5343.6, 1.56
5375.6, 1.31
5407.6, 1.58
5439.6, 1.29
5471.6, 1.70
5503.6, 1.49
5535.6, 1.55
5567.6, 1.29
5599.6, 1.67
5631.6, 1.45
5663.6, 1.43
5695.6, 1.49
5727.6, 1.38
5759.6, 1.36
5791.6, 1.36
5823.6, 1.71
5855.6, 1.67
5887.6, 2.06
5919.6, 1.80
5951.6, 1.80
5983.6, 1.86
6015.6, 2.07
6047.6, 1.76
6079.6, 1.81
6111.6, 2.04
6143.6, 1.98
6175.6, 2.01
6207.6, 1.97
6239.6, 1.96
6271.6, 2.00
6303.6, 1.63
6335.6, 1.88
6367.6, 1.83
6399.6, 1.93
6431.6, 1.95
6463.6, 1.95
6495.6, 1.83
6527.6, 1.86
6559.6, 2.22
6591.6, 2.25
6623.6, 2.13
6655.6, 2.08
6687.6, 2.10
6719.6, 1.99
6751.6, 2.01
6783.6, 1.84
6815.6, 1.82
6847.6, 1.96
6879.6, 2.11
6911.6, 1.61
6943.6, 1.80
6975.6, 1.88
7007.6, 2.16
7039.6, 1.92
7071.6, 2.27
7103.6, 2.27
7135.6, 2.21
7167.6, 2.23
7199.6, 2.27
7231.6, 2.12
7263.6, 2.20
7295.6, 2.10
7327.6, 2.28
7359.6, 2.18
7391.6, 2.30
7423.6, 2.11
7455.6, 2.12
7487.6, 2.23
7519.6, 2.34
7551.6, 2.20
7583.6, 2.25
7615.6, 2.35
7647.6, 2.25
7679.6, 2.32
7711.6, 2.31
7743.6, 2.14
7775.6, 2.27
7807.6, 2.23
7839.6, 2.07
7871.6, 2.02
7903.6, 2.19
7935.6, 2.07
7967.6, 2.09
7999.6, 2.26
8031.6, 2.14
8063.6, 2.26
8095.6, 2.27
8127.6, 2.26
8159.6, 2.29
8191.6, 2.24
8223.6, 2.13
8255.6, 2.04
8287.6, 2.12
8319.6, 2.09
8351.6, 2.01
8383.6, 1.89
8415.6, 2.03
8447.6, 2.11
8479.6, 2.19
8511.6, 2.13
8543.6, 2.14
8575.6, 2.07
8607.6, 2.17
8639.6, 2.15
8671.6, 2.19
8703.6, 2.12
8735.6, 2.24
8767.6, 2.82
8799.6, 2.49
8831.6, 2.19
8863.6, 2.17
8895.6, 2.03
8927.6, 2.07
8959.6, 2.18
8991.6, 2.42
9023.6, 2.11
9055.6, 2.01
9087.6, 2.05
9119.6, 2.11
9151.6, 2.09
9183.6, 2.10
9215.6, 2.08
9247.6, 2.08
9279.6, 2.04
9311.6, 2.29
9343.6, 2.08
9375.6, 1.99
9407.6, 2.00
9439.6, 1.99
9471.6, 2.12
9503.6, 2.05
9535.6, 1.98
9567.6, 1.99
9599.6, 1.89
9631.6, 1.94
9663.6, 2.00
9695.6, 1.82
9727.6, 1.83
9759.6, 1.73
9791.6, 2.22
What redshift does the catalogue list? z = 0.34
